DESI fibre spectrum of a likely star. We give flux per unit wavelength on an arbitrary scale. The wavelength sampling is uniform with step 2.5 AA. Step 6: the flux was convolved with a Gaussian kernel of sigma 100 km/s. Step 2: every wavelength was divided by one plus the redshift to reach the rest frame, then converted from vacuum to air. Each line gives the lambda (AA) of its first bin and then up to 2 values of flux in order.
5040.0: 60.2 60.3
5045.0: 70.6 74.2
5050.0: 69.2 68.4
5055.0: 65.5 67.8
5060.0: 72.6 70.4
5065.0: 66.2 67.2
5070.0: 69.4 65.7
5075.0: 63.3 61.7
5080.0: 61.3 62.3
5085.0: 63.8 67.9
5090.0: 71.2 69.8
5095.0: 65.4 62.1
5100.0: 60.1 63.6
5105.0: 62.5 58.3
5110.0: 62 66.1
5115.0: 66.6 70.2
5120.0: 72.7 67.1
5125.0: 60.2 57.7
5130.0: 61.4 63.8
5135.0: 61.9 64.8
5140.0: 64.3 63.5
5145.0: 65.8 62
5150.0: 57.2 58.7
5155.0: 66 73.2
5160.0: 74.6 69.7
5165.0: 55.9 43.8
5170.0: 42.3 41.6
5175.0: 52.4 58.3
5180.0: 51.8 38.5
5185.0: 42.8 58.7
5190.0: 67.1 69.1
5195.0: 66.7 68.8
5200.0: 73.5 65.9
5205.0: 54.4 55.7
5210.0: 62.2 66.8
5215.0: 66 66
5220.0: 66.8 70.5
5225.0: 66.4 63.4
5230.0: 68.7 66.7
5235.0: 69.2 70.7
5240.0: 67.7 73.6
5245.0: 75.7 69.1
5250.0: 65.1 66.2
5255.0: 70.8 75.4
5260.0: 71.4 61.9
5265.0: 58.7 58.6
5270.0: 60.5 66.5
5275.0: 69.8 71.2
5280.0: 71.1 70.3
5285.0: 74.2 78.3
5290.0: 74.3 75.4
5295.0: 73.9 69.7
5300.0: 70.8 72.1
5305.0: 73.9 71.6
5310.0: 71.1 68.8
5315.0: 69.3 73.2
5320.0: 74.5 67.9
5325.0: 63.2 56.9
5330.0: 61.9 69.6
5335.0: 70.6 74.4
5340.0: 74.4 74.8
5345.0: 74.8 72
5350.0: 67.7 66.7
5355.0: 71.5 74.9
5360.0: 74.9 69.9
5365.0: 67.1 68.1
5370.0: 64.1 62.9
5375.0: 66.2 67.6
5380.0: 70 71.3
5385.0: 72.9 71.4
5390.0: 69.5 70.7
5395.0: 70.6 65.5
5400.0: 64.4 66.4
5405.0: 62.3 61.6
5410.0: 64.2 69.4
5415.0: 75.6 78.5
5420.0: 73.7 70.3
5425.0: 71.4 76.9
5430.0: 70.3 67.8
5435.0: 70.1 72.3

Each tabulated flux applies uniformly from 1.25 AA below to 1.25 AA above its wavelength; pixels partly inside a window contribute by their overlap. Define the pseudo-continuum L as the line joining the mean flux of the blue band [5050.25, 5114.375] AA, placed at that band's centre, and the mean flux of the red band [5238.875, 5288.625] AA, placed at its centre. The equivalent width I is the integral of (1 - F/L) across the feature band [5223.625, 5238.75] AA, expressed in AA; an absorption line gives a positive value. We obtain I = 0.1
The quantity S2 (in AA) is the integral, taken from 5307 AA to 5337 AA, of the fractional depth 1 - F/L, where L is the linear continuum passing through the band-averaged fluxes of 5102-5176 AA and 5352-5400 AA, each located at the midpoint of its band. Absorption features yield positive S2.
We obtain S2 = -0.37 AA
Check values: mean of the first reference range 61.7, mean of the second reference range 69.2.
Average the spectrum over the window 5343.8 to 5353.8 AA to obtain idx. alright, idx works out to 70.3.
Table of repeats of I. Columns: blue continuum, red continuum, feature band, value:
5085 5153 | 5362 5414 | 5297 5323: -1.9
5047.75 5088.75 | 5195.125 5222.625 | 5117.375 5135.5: 0.5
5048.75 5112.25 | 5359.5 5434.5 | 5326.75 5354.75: -0.5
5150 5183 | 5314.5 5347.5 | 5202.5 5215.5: -0.3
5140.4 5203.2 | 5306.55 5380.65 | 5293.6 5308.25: -1.1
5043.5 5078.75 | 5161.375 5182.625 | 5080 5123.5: -2.5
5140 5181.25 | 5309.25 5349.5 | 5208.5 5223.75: -0.9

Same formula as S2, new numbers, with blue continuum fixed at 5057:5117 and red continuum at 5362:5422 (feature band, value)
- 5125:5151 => 1.5 AA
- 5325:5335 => 0.6 AA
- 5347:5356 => -0.1 AA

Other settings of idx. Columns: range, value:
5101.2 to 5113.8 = 62.5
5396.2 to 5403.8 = 65.4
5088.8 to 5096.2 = 68.8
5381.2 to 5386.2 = 72.1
